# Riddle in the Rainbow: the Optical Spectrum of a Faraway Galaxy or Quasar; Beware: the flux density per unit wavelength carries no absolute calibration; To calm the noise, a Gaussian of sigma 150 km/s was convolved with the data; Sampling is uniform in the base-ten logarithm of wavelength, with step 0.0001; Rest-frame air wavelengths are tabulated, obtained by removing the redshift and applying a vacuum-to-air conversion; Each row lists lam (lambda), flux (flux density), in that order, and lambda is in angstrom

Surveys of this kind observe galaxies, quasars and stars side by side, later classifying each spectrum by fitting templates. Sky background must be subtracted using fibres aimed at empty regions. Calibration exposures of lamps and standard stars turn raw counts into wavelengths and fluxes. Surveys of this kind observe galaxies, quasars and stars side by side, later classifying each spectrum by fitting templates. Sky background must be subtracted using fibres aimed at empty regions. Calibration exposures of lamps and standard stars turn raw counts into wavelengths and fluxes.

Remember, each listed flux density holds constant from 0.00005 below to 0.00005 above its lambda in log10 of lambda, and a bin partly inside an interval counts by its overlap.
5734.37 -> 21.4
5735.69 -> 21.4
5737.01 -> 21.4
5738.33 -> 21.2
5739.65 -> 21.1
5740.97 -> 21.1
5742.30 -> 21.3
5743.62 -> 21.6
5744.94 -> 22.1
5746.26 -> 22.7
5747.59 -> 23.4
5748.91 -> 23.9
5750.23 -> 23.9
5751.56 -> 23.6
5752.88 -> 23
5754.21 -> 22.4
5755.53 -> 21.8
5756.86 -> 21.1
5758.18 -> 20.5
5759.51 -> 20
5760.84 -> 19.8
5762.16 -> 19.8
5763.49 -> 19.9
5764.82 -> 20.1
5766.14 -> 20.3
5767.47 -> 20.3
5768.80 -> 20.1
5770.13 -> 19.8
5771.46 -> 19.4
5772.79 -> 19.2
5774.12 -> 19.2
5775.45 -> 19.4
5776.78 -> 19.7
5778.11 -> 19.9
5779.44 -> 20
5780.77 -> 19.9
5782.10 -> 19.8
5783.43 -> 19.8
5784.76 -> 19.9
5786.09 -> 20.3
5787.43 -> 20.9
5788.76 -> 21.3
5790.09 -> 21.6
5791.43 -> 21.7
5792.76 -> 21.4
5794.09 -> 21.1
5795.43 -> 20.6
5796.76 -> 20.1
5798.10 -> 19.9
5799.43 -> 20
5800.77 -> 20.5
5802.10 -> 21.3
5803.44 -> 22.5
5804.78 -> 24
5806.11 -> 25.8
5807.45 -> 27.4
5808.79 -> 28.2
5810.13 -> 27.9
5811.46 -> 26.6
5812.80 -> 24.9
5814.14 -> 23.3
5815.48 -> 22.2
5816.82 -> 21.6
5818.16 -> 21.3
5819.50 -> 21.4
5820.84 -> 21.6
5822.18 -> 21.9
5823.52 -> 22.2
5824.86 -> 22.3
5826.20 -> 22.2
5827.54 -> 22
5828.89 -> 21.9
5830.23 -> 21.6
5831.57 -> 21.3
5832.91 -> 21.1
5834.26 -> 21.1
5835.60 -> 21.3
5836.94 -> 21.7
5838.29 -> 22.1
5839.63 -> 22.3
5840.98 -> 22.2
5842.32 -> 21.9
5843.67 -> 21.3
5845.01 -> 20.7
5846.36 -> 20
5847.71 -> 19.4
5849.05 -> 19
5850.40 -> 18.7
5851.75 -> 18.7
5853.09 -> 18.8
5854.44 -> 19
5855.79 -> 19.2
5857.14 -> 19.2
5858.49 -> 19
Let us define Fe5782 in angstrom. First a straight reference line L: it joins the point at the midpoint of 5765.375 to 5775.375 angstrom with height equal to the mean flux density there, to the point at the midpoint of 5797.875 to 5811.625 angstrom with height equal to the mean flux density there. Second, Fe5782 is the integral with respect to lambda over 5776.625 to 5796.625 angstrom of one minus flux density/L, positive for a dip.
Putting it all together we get 1.1 angstrom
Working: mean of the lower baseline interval 19.7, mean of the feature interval 20.5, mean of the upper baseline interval 24.1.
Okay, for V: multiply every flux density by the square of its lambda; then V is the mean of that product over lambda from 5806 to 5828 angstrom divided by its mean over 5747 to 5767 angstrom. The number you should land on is 1.12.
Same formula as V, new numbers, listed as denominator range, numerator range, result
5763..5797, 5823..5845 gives 1.10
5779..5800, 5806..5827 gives 1.17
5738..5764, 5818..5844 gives 1.03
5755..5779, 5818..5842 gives 1.11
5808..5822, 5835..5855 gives 0.87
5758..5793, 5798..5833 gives 1.15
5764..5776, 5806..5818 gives 1.29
